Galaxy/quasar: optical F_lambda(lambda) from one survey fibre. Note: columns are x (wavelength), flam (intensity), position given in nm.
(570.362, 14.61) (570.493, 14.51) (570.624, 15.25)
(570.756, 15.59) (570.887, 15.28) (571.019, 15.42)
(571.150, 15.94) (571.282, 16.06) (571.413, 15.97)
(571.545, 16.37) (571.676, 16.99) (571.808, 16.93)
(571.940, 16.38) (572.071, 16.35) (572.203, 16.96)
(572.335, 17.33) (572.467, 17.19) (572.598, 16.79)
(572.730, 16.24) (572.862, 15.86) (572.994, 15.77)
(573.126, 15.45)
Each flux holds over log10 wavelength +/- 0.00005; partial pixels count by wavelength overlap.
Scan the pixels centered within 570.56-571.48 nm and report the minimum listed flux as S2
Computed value 15.25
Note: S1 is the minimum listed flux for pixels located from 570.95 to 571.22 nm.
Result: 15.42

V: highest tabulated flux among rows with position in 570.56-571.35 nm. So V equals 16.06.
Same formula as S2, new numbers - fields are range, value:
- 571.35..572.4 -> 15.97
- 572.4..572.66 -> 16.79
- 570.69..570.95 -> 15.28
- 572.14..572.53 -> 16.96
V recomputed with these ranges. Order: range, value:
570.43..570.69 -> 15.25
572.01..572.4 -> 17.33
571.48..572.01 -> 16.99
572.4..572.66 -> 17.19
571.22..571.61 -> 16.37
